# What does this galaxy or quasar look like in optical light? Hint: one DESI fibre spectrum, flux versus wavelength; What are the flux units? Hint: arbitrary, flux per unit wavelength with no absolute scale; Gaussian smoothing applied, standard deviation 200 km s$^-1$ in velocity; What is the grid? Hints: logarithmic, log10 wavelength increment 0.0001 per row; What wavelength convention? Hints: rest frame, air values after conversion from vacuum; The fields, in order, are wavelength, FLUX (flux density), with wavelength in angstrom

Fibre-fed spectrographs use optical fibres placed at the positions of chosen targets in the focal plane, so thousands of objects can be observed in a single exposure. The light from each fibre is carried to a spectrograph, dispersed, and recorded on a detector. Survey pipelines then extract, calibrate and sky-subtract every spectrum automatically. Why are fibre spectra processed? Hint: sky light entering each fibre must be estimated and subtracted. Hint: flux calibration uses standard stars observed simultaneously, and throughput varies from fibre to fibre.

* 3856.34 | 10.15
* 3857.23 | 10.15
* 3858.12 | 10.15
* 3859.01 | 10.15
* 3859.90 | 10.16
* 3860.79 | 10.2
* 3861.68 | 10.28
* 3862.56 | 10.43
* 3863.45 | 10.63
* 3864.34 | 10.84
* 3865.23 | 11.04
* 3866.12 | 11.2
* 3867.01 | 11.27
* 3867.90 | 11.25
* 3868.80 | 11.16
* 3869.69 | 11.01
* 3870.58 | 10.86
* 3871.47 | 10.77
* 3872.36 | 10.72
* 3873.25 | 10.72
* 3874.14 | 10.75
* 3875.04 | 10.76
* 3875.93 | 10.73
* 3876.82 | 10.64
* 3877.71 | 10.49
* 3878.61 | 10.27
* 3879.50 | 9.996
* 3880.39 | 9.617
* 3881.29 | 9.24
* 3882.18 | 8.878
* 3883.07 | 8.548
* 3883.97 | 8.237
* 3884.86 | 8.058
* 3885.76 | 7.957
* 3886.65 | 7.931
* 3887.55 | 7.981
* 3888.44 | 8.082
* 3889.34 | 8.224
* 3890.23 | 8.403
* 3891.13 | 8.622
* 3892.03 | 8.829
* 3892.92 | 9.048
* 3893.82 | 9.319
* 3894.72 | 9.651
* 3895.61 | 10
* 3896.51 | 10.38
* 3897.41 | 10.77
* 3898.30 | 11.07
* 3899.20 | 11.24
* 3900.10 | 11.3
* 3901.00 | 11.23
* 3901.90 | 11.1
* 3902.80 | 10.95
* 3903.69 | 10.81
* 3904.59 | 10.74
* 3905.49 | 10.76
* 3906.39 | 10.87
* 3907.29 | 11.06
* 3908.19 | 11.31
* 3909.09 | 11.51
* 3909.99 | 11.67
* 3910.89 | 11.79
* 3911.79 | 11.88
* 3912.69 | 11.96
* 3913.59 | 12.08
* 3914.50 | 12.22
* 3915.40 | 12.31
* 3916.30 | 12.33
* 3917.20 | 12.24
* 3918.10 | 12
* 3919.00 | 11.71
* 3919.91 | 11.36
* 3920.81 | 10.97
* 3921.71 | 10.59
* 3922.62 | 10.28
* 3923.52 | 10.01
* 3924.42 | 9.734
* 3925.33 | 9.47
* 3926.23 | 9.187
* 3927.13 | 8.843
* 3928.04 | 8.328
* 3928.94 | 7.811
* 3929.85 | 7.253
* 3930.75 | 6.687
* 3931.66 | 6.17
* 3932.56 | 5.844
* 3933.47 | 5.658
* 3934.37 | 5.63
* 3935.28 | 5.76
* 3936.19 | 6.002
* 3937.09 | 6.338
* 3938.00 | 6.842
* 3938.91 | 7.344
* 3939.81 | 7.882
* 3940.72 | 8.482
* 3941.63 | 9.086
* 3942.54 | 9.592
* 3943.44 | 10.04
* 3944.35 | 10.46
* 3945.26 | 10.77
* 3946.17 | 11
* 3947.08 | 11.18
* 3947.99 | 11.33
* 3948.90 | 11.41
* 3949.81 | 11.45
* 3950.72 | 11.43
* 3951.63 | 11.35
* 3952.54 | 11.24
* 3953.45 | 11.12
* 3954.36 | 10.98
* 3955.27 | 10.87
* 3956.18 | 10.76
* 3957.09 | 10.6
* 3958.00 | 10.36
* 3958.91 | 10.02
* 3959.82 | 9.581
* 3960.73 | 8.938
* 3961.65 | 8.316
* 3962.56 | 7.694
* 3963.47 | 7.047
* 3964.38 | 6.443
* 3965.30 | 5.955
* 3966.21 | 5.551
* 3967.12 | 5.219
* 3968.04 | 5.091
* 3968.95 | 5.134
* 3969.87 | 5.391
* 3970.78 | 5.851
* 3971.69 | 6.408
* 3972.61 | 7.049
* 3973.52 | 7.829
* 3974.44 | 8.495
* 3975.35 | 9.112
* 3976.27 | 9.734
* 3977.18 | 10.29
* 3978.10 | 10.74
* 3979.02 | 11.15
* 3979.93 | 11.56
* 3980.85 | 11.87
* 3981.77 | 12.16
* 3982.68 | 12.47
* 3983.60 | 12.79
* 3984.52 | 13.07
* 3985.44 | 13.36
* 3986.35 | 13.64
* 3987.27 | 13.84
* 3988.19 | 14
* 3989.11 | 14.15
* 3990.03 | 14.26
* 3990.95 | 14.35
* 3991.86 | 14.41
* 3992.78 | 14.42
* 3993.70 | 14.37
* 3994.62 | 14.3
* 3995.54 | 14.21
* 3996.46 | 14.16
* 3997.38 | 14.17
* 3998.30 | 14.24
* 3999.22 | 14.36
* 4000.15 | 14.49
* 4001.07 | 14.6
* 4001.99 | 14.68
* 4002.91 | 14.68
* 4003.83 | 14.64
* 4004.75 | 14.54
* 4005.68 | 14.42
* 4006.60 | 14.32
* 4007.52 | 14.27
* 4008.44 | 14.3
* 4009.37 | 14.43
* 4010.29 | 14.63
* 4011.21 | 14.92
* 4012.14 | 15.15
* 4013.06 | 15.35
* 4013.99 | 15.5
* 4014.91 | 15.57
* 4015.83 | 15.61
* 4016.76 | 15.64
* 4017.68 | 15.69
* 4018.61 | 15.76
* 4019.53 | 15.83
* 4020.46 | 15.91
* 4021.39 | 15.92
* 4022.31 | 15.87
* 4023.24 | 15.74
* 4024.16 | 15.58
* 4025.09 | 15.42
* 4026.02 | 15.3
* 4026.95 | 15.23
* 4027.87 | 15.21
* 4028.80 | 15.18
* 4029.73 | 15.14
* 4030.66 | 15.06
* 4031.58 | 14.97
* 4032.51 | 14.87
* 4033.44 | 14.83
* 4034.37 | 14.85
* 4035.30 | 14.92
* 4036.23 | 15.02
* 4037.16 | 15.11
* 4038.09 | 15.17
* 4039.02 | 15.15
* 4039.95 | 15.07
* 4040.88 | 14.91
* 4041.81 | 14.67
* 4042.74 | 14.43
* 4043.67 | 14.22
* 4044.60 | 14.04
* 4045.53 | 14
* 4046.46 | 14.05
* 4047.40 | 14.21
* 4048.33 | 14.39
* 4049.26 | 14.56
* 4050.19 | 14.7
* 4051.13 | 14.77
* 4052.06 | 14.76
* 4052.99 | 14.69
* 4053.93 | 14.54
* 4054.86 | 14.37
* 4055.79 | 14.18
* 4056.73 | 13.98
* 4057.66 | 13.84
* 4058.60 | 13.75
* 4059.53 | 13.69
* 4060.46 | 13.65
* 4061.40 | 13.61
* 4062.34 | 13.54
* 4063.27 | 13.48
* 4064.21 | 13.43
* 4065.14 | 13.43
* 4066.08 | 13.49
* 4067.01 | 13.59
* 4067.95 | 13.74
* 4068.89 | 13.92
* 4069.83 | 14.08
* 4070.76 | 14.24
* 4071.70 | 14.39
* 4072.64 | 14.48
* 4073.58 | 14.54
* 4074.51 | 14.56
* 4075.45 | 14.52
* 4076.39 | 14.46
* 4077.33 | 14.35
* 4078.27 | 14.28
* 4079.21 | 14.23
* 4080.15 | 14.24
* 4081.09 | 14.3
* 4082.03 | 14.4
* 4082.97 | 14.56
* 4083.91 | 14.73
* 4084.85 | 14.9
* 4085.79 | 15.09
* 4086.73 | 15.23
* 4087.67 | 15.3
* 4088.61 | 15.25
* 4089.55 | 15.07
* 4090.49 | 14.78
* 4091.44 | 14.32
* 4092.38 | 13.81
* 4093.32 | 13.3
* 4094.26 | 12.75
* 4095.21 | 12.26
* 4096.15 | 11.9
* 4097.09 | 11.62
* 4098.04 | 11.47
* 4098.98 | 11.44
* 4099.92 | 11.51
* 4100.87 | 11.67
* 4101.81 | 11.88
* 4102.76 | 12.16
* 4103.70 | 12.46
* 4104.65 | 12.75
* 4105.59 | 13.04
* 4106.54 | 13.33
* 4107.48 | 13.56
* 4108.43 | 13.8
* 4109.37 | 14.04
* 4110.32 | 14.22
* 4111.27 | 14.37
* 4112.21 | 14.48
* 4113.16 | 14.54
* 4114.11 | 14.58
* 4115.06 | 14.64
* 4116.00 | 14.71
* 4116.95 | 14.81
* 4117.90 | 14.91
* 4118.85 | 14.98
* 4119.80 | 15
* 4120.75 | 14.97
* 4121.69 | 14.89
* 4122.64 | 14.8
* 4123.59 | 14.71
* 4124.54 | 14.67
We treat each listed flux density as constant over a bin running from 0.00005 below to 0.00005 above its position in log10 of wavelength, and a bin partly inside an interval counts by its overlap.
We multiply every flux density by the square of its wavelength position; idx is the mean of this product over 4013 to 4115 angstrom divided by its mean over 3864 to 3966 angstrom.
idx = 1.6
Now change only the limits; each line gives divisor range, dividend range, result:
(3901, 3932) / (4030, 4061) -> 1.47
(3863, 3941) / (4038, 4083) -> 1.58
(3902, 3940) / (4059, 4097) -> 1.58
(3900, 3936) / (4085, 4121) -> 1.50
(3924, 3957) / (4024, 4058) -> 1.72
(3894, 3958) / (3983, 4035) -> 1.53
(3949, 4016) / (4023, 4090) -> 1.29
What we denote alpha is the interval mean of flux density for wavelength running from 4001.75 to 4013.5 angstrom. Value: 14.6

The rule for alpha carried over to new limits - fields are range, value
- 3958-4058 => 13.1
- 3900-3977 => 9.36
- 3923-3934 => 7.92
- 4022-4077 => 14.5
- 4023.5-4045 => 15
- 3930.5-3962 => 9.18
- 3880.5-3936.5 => 9.68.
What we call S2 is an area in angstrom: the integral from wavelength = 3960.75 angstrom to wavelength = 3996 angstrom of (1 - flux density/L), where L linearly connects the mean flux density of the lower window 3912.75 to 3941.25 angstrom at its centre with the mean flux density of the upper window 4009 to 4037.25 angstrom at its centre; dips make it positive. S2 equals 6.27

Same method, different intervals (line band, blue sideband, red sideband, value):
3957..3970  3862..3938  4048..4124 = 4.5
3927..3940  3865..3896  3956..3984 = 3.3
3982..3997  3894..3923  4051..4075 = -1.3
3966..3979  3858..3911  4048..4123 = 4.8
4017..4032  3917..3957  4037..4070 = -2.9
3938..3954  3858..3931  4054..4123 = 1.5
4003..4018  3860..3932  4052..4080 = -2.5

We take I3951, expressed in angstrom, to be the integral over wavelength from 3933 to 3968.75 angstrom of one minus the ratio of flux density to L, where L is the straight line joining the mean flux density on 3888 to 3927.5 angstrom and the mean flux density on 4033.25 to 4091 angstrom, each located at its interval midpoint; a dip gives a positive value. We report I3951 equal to 8.8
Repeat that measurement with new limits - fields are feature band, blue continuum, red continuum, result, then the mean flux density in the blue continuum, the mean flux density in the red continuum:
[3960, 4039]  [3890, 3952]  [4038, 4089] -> -2.6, 9.89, 14.3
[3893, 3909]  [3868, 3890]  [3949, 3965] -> -1.6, 9.66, 9.89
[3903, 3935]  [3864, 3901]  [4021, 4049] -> 2.9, 9.91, 14.9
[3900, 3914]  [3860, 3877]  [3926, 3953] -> -2.4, 10.8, 8.68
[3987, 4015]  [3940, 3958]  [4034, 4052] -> -3.6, 10.6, 14.6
